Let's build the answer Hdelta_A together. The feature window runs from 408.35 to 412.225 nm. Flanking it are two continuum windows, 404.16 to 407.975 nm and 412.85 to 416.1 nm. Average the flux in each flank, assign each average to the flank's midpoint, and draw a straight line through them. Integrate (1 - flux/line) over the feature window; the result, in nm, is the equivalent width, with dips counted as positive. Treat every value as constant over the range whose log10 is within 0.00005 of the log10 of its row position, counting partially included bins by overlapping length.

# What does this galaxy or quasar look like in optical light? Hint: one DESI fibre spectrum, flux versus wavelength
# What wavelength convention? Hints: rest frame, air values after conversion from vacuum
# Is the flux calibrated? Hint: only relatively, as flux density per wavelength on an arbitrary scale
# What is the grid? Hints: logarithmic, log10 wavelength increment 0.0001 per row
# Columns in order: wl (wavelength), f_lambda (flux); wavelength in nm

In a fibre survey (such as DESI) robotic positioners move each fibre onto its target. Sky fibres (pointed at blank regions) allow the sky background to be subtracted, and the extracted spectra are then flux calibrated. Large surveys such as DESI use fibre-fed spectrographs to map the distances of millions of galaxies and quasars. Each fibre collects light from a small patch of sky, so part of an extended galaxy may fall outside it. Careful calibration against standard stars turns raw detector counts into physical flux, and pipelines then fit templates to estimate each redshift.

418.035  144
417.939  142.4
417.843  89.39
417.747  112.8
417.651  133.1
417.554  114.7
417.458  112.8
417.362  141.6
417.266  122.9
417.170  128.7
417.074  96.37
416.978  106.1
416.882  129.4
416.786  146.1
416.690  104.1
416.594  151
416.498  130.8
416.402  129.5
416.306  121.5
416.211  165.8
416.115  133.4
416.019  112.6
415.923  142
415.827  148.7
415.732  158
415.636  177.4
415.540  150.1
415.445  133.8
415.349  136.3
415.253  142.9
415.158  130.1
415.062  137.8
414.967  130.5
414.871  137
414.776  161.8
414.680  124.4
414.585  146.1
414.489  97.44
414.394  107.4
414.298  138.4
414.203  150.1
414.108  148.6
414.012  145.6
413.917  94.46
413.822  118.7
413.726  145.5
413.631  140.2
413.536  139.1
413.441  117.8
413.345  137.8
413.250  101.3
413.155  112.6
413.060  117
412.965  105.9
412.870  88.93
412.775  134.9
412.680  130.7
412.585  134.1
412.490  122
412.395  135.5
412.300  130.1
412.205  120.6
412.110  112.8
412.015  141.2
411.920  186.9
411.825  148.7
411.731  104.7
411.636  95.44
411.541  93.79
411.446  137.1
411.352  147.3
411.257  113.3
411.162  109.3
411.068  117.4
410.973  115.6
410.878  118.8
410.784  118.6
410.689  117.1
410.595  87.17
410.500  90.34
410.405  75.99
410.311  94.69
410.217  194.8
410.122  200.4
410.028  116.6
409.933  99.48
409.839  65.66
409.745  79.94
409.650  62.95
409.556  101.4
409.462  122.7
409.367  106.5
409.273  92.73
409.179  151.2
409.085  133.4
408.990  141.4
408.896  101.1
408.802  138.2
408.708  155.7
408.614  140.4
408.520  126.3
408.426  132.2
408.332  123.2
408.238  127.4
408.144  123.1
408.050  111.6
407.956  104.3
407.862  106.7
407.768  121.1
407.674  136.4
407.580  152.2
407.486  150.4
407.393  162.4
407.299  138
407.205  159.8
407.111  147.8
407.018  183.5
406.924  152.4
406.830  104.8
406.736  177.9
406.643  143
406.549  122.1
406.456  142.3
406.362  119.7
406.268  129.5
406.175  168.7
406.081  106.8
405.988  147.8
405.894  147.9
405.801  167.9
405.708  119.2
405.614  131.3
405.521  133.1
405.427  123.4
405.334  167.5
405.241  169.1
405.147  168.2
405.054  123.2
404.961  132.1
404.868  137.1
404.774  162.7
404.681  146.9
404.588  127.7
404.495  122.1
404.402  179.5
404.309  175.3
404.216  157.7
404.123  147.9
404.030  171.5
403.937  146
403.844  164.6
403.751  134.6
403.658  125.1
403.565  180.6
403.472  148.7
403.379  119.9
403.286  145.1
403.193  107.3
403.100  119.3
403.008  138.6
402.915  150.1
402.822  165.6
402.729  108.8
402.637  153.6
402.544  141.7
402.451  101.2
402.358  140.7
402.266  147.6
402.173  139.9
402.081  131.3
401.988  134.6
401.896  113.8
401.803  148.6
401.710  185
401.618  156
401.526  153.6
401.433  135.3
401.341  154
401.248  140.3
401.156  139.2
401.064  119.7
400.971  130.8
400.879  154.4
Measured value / 0.505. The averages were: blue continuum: 143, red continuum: 132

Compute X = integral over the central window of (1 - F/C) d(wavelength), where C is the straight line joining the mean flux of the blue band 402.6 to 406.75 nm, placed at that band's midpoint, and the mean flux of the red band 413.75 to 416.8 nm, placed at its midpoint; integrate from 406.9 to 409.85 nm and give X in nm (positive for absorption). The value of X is 0.29 nm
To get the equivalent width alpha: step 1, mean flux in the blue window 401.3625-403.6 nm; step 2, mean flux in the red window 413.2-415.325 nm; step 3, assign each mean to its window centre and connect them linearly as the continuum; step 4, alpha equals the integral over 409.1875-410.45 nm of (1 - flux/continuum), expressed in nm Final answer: 0.23 nm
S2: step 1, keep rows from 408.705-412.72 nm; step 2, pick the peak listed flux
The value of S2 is 200.4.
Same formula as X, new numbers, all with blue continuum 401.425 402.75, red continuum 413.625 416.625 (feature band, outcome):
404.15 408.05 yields -0.10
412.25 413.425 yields 0.14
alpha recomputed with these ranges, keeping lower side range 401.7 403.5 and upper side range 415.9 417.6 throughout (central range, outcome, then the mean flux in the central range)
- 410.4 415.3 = 0.181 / 125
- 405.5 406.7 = -0.032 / 137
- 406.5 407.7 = -0.141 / 149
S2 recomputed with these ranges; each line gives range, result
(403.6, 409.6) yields 183.5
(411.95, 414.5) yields 150.1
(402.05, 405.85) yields 180.6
